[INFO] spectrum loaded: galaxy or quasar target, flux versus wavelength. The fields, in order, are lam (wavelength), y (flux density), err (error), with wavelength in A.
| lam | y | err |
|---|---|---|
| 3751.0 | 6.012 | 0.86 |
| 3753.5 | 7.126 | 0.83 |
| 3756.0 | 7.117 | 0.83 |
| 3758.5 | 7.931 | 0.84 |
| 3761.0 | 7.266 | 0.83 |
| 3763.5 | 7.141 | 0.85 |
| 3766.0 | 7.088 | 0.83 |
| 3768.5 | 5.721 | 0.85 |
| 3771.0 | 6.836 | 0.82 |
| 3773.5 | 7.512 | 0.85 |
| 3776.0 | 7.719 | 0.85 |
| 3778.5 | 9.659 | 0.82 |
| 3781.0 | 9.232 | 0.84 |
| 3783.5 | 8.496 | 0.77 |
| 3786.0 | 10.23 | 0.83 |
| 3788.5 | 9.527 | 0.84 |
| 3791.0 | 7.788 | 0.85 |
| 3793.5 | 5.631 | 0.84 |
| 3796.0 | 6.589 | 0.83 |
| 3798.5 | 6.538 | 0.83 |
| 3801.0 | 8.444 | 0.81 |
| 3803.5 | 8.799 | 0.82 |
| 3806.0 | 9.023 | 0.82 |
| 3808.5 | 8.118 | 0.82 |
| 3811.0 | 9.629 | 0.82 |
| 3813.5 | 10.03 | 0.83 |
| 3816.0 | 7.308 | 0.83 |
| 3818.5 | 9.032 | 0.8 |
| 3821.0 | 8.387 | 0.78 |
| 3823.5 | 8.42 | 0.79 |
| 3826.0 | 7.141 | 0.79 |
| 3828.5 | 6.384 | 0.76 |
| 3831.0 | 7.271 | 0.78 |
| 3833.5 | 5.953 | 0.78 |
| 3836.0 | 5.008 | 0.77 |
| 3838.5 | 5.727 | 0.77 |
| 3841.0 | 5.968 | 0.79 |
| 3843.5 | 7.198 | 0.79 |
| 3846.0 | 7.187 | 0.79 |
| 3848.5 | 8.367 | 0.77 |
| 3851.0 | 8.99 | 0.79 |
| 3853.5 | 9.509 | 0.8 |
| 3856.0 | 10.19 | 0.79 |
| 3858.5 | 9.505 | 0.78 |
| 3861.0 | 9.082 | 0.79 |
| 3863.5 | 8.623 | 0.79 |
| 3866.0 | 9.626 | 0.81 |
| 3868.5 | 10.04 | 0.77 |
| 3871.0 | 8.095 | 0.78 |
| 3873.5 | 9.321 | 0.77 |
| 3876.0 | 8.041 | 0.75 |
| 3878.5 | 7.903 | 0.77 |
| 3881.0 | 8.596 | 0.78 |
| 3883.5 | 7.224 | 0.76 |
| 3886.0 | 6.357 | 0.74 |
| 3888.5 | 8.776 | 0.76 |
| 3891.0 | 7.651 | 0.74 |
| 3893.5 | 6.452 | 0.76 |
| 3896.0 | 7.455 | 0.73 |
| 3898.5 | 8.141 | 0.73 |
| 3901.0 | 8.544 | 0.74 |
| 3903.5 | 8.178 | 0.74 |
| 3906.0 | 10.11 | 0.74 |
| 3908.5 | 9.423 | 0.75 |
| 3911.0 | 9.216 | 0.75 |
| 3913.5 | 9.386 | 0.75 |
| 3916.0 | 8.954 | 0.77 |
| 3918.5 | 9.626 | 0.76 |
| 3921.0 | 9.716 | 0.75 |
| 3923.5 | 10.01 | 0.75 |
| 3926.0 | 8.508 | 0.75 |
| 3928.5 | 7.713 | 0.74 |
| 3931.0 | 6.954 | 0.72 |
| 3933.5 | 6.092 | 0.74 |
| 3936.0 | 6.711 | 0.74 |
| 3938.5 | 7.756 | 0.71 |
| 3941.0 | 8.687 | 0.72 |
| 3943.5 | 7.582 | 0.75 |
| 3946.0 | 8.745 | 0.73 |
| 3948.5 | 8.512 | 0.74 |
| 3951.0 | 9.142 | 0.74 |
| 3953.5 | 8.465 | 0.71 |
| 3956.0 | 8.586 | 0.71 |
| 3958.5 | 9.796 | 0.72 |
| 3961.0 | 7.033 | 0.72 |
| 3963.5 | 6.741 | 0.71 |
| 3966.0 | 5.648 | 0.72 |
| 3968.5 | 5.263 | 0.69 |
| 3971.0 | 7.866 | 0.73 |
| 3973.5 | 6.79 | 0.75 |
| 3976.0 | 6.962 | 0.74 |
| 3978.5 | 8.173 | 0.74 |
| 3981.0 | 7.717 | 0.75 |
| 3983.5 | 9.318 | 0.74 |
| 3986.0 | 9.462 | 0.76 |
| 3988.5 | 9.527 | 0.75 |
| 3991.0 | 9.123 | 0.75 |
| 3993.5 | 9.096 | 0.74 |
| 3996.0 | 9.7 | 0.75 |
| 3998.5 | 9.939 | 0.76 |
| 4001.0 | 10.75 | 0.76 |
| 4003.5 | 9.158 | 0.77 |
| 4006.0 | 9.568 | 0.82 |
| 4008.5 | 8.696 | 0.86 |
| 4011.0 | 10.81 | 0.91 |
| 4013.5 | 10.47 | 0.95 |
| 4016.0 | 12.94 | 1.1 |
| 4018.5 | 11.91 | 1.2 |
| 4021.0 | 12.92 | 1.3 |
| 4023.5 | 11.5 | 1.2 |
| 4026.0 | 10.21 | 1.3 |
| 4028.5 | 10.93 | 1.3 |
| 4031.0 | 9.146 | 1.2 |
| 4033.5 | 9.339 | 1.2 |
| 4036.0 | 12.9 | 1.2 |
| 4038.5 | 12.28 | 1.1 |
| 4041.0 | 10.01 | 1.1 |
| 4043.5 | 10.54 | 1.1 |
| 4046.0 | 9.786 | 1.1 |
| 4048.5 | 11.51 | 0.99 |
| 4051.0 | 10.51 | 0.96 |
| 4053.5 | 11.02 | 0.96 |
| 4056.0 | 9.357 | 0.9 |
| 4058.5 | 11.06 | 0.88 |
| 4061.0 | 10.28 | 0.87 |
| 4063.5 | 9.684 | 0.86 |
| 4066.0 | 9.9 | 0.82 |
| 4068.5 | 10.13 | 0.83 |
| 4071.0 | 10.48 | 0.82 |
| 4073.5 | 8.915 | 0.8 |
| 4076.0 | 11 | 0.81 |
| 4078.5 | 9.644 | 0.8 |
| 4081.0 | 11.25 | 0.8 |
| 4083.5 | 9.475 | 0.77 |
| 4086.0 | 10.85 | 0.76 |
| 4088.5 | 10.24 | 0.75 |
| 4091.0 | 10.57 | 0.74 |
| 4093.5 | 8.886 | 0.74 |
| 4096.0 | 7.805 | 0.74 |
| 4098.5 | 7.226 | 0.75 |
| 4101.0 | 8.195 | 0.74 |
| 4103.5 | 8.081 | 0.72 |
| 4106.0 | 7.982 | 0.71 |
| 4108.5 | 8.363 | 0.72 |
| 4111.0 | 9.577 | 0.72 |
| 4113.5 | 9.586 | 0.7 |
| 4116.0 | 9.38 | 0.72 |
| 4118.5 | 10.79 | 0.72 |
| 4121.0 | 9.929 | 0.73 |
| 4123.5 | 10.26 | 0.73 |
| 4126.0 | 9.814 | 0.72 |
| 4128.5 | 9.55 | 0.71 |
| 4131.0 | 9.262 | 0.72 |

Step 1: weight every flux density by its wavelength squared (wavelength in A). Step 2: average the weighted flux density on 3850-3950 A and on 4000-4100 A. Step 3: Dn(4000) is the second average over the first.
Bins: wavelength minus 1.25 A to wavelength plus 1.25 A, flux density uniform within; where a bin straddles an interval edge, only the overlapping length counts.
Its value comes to 1.31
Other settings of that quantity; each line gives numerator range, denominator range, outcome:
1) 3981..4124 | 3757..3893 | 1.41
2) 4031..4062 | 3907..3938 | 1.33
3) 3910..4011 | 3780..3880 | 1.11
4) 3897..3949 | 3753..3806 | 1.18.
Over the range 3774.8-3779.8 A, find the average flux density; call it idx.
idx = 8.7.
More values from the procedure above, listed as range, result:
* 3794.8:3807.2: 7.88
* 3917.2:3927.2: 9.47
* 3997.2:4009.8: 9.63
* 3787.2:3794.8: 7.66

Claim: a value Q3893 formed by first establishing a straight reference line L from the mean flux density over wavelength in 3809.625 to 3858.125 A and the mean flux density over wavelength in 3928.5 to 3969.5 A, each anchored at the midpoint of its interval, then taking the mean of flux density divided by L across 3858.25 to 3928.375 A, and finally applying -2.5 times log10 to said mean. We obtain -0.12 mag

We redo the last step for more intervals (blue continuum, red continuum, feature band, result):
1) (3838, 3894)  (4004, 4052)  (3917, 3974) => 0.194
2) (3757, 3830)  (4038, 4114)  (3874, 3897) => 0.121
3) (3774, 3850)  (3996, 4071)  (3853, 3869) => -0.127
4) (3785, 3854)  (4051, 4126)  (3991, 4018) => -0.118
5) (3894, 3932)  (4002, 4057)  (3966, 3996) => 0.223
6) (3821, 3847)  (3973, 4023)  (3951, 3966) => 0.126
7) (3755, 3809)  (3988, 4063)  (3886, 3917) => 0.089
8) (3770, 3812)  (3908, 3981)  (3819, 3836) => 0.143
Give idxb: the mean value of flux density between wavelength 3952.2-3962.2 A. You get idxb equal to 8.48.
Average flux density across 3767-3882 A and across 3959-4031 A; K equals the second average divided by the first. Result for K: 1.1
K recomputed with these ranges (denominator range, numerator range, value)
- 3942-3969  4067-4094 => 1.29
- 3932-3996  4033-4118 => 1.24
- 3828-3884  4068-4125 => 1.18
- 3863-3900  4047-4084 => 1.26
